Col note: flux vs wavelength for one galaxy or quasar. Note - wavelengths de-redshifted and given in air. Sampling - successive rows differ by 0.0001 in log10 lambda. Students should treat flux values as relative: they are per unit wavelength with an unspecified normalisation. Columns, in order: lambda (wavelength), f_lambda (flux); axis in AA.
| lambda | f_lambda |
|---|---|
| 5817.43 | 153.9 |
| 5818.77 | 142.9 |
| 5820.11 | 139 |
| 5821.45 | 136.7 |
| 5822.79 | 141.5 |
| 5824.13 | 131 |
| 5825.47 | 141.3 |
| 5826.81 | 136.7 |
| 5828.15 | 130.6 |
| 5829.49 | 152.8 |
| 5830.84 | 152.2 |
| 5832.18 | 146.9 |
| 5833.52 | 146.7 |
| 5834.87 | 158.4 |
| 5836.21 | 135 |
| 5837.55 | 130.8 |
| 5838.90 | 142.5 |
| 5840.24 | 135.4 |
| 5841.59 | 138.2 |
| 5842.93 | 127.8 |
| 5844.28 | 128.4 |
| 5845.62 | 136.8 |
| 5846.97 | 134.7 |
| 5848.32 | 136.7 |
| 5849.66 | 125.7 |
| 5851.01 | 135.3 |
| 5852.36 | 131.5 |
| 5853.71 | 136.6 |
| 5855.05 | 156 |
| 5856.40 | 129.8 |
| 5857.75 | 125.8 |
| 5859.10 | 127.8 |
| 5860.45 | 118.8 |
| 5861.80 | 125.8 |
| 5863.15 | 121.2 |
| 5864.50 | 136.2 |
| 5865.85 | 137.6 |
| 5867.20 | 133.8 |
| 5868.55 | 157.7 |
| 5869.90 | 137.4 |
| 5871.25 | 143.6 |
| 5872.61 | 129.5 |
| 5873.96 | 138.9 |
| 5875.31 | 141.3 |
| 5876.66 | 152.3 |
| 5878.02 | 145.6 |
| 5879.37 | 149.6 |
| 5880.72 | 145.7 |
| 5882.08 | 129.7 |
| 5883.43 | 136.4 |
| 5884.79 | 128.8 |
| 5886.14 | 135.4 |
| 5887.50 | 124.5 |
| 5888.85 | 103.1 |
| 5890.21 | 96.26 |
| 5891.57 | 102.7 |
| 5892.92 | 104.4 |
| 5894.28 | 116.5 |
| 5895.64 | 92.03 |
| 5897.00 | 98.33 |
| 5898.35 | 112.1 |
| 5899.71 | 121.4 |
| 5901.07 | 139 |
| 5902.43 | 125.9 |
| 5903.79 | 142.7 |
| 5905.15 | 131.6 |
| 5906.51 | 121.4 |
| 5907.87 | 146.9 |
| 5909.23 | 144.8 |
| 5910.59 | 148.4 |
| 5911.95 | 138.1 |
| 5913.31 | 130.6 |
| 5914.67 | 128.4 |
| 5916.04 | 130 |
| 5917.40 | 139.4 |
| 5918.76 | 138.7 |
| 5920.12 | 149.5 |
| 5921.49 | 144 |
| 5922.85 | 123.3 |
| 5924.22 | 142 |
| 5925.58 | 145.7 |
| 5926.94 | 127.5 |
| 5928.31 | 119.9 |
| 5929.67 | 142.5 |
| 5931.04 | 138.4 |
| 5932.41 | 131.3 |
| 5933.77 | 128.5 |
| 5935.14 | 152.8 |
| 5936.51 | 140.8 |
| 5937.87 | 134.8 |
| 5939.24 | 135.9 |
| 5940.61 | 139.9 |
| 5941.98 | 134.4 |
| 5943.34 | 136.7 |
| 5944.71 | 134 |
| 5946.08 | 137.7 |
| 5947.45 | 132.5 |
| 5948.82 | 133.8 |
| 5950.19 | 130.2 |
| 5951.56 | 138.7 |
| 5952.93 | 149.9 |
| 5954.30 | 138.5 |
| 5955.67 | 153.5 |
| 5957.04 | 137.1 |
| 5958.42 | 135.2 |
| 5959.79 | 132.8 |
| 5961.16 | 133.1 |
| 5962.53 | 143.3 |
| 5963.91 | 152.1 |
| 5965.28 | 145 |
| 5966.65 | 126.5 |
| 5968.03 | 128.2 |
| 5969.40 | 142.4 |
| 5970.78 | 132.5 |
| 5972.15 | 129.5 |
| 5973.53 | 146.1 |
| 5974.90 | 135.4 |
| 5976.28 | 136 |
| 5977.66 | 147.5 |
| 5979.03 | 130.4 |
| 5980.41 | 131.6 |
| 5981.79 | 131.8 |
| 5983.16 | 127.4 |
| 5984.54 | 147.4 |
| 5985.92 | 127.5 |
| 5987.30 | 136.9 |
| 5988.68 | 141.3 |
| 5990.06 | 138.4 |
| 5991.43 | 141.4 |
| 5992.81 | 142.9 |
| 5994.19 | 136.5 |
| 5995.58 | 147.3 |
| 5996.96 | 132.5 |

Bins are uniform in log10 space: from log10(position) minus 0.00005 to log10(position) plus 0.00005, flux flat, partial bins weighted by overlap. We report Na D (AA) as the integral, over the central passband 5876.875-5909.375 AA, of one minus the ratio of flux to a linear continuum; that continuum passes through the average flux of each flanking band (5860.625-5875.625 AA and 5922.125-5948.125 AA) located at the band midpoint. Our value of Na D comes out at 2.64 AA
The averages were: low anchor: 136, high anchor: 136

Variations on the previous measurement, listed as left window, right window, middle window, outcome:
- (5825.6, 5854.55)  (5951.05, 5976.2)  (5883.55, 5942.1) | 3.8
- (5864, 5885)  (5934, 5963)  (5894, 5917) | 1.9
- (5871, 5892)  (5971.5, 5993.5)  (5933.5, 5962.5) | -0.6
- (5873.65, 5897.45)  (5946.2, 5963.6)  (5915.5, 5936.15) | -0.7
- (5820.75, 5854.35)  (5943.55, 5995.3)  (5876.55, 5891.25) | 0.8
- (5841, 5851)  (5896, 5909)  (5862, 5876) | -0.8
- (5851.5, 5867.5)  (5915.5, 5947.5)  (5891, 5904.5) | 1.9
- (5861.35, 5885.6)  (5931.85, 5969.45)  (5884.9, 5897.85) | 2.7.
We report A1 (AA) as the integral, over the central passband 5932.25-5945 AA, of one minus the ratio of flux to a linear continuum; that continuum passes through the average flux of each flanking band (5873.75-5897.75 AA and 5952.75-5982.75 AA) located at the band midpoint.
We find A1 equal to -0.4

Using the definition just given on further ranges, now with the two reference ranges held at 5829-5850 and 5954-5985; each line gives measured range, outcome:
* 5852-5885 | 0.5 AA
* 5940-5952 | 0.2 AA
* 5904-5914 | 0.1 AA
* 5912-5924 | 0.2 AA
